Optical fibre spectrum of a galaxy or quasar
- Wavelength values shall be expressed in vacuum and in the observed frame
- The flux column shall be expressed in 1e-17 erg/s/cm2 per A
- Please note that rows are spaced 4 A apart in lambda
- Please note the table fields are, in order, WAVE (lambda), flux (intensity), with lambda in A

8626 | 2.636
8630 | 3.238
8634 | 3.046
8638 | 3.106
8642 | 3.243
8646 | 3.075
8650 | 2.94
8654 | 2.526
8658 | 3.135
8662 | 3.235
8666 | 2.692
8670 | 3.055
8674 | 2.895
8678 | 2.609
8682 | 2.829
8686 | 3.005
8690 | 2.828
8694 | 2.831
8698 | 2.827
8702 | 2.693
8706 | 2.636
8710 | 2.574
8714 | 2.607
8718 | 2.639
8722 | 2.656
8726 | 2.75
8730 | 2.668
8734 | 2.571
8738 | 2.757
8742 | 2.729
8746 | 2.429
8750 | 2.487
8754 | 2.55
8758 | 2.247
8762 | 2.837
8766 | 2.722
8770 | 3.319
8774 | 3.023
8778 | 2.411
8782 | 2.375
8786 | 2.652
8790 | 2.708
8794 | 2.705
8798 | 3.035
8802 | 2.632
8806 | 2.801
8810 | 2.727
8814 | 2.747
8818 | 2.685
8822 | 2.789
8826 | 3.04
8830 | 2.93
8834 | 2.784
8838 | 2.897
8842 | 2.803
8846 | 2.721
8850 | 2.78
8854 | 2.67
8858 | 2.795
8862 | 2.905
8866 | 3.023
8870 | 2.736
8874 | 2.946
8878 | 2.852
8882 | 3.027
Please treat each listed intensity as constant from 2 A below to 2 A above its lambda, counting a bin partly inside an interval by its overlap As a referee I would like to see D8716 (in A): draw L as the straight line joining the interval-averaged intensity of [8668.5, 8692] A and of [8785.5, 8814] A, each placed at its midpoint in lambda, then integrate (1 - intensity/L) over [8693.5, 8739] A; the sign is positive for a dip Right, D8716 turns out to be 2.5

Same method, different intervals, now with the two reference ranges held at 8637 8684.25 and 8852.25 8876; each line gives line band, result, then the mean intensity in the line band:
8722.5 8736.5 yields 1.2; 2.67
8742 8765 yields 2.9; 2.54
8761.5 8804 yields 1.8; 2.76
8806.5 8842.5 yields 0.5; 2.82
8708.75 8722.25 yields 1.4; 2.62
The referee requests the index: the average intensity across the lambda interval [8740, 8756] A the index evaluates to 2.55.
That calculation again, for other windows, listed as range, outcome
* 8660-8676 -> 2.97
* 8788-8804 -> 2.77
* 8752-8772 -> 2.74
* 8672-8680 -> 2.75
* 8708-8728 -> 2.65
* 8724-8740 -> 2.69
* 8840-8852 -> 2.77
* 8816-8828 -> 2.84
